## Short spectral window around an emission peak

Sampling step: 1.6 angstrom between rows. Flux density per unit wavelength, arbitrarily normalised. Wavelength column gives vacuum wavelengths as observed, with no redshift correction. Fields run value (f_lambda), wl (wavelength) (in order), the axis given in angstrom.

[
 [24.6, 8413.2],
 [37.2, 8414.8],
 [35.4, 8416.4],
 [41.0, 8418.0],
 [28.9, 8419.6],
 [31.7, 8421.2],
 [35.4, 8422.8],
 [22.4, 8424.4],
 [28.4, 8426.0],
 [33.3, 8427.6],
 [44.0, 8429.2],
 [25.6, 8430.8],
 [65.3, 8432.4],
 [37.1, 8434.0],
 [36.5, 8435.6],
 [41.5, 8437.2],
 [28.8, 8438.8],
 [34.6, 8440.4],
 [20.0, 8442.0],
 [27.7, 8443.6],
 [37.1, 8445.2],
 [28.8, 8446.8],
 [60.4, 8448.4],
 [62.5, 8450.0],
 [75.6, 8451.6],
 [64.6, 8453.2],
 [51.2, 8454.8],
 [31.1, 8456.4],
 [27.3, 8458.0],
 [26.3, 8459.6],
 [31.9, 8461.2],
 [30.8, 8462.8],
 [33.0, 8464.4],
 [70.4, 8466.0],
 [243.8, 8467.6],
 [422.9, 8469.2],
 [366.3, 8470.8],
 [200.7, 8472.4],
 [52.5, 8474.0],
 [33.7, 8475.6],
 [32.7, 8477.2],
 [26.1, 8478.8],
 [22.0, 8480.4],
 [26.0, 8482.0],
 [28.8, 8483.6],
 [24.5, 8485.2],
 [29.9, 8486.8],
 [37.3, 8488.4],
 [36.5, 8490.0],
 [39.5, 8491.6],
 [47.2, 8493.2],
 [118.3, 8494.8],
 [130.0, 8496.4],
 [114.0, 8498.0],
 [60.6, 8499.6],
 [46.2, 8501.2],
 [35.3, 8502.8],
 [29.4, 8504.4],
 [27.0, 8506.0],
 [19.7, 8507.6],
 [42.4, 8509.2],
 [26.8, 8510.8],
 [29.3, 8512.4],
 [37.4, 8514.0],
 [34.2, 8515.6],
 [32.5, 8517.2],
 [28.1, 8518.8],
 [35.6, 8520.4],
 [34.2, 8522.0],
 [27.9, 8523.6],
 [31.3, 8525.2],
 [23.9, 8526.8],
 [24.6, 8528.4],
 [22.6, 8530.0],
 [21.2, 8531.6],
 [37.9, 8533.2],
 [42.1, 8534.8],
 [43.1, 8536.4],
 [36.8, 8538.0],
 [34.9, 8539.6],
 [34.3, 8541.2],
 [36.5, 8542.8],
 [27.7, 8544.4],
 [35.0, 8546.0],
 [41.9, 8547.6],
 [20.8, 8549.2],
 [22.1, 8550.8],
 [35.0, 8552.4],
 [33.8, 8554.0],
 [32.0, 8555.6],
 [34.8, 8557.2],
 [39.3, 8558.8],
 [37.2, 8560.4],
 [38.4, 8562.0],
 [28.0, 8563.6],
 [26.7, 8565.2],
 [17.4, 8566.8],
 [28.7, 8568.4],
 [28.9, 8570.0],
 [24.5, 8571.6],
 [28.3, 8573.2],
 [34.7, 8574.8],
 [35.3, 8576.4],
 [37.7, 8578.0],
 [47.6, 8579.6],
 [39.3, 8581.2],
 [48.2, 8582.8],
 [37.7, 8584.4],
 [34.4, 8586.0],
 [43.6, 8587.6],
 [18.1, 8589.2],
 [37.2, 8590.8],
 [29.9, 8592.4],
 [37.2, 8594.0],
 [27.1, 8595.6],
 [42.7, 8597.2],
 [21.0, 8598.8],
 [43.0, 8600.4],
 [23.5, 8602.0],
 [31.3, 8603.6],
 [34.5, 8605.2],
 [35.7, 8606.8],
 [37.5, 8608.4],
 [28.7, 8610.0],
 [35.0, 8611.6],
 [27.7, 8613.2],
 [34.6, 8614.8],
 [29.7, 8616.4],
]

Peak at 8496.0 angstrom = [N II] 6583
